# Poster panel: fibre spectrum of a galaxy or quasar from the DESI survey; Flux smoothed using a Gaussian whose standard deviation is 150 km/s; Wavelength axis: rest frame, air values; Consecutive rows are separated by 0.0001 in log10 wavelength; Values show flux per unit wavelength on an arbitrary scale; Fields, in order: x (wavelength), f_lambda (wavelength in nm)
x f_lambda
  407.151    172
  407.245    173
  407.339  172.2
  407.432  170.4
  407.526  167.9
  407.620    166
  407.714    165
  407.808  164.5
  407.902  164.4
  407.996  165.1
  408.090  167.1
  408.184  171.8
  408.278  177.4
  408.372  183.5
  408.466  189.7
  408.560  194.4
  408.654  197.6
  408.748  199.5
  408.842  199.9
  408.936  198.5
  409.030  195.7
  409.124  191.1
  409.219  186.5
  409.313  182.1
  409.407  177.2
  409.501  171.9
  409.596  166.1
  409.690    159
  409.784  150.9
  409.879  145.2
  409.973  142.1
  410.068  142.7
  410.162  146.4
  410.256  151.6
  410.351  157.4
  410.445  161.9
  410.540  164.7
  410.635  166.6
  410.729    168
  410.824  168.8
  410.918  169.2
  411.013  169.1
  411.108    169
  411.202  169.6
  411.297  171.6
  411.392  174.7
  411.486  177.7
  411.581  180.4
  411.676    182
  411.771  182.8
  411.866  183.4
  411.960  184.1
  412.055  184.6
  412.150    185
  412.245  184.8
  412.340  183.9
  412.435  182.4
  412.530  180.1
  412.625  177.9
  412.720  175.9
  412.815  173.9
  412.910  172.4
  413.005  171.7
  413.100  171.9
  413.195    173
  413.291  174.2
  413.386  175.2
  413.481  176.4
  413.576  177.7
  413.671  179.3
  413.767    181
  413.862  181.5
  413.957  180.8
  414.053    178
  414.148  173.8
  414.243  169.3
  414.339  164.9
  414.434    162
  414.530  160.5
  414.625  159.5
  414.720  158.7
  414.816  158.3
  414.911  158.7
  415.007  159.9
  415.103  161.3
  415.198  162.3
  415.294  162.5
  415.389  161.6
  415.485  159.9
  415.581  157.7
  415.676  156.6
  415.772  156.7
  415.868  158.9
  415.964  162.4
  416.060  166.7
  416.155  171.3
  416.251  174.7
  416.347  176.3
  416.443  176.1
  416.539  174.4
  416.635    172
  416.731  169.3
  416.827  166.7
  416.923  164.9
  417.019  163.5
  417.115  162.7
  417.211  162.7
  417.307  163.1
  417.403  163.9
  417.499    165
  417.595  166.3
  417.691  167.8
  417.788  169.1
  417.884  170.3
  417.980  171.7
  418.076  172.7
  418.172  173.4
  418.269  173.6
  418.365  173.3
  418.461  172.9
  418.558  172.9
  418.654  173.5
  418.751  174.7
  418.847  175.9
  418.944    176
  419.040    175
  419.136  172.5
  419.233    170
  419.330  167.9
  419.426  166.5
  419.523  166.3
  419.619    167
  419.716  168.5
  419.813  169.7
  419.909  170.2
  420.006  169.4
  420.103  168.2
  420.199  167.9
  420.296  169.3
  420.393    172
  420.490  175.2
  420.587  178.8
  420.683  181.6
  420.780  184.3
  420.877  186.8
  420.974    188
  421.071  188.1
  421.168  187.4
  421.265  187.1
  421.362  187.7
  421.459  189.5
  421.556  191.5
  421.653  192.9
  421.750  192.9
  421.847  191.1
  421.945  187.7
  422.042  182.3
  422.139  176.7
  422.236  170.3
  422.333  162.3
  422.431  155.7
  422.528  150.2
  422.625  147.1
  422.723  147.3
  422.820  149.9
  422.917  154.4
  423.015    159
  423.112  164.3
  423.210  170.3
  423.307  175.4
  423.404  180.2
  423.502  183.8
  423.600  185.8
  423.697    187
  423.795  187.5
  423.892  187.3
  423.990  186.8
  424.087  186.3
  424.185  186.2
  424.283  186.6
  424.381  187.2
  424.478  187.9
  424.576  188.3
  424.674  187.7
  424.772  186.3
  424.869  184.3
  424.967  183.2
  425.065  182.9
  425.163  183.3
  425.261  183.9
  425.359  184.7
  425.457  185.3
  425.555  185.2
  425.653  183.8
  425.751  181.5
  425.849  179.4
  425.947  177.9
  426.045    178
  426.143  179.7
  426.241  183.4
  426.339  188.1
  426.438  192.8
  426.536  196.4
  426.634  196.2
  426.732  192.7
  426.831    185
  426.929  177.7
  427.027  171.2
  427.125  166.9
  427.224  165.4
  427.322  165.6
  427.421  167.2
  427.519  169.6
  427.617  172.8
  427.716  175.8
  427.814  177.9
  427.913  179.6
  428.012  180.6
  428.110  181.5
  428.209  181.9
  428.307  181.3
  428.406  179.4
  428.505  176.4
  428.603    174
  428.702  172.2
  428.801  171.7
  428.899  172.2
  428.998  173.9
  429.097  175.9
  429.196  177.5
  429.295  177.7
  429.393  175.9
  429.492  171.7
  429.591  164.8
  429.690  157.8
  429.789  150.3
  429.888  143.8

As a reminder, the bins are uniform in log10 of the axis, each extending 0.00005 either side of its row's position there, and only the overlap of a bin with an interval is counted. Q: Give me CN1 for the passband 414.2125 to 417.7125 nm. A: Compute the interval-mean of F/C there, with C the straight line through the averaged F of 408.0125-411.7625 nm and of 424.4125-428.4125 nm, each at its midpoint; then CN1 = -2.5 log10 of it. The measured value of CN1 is 0.07 mag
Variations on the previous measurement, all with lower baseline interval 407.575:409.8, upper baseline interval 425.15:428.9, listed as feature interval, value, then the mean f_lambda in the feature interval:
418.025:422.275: 0.012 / 177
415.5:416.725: 0.078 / 167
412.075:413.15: 0.005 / 178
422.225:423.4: 0.129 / 159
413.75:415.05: 0.074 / 167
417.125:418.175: 0.073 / 168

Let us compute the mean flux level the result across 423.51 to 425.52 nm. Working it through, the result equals 186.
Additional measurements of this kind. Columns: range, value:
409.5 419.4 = 169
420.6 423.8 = 176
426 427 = 187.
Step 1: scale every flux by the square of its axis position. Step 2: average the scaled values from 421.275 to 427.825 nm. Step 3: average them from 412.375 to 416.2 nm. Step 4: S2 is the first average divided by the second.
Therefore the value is 1.11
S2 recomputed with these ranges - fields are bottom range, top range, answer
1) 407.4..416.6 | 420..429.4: 1.11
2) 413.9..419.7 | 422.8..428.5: 1.12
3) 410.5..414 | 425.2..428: 1.09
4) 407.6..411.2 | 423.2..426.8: 1.17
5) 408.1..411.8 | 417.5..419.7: 1.03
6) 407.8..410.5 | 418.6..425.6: 1.09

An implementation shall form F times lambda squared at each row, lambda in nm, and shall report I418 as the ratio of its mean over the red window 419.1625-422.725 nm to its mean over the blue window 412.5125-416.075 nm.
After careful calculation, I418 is 1.1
